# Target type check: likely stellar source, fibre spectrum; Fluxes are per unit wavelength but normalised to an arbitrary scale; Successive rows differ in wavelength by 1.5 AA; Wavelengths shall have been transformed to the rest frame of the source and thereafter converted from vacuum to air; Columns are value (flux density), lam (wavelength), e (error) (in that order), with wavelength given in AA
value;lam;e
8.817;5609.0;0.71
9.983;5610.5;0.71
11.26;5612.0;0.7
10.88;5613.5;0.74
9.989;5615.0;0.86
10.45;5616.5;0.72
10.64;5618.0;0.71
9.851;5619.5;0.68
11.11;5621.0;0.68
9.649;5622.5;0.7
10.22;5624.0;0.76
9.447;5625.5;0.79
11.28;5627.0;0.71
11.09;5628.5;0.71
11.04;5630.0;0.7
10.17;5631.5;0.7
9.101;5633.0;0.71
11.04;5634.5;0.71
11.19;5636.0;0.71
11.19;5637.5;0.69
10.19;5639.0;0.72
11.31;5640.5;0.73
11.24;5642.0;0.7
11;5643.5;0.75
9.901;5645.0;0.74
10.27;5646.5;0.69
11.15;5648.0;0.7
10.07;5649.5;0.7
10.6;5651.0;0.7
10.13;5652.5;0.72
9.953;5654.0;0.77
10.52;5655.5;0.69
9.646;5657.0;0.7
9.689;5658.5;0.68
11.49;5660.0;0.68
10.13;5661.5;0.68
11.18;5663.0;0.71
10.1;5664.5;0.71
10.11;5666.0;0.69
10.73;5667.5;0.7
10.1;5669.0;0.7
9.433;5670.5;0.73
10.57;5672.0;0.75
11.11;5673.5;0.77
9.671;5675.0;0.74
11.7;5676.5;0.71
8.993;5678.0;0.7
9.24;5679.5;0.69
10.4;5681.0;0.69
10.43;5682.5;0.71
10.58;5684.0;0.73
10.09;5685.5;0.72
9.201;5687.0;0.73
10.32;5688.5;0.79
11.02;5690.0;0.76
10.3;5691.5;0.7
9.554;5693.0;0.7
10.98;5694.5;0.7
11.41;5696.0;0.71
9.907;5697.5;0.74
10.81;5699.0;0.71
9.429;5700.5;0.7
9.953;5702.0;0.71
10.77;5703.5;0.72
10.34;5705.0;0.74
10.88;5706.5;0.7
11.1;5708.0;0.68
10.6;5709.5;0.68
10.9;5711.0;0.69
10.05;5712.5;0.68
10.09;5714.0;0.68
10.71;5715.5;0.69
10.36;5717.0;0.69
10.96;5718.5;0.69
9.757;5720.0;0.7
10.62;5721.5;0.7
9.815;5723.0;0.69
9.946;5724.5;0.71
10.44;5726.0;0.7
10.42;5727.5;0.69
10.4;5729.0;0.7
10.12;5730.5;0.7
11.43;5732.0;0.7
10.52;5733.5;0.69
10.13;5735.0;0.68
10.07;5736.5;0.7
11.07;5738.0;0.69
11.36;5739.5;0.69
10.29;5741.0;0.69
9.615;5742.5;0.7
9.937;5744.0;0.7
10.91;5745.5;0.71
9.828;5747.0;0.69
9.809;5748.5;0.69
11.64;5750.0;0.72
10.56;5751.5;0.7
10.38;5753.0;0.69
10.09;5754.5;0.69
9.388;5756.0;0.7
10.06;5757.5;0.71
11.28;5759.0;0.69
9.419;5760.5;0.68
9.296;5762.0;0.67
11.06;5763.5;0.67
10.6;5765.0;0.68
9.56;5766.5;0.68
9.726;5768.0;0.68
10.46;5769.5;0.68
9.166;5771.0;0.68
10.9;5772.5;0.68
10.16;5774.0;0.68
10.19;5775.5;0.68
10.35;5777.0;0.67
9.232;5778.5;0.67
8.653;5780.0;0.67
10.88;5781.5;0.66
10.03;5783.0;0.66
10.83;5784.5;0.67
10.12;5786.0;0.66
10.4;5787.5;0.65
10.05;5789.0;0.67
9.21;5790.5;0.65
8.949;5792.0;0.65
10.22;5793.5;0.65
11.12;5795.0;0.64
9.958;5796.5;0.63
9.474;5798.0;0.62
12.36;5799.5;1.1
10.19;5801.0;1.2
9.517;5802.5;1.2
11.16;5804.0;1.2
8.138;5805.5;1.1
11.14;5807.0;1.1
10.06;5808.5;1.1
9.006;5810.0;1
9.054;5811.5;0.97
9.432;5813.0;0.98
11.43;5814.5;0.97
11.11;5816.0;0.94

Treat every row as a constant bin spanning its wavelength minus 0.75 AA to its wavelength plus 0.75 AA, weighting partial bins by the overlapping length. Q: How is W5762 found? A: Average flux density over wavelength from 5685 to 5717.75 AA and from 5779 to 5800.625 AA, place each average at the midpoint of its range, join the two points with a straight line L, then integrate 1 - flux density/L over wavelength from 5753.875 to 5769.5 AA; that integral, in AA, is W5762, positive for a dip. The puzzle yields 0.2 AA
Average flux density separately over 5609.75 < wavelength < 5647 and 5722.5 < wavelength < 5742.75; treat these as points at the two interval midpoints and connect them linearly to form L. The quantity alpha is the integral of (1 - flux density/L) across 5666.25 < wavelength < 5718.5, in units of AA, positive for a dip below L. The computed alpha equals 0.60 AA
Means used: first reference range 10.5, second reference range 10.4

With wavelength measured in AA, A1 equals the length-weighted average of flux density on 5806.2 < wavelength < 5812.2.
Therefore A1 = 9.81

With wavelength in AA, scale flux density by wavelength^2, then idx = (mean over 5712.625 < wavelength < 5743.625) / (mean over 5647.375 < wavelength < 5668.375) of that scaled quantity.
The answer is 1.03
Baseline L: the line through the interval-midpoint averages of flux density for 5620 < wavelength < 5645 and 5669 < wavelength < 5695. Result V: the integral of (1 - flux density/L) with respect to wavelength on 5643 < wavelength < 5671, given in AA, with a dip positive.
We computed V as 0.22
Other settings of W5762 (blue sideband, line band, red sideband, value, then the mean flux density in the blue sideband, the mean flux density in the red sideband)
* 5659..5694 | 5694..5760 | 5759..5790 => -1.6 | 10.3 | 10.1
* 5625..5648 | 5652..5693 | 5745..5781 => 1.0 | 10.7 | 10.1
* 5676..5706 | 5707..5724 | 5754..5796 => -0.4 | 10.3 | 10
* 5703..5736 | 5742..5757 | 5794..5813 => 0.1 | 10.5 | 10.1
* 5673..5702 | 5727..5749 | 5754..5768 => -0.6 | 10.3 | 10.1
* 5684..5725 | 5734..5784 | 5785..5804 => 0.3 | 10.4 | 10.2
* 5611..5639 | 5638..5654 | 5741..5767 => -0.1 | 10.5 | 10.2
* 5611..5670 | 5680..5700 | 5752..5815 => 0.0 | 10.5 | 10.1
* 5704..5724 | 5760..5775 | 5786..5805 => 0.3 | 10.5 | 10.2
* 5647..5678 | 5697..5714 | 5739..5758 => -0.2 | 10.4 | 10.3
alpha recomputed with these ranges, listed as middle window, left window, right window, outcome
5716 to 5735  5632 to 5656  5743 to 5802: -0.2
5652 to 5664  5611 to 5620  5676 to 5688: -0.1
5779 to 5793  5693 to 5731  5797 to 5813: 0.2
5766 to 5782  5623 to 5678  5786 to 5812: 0.3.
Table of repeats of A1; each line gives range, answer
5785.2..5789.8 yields 10.2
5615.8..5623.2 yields 10.3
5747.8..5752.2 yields 10.7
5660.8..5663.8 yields 10.7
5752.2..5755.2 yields 10.2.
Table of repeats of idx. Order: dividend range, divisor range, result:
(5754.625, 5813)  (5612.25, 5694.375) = 1.01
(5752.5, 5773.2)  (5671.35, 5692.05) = 1.01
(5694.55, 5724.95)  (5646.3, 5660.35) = 1.03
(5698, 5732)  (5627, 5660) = 1.01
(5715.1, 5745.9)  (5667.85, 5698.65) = 1.03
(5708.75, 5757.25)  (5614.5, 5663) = 1.02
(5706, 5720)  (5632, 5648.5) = 1.02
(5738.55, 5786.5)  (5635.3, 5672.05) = 1.01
